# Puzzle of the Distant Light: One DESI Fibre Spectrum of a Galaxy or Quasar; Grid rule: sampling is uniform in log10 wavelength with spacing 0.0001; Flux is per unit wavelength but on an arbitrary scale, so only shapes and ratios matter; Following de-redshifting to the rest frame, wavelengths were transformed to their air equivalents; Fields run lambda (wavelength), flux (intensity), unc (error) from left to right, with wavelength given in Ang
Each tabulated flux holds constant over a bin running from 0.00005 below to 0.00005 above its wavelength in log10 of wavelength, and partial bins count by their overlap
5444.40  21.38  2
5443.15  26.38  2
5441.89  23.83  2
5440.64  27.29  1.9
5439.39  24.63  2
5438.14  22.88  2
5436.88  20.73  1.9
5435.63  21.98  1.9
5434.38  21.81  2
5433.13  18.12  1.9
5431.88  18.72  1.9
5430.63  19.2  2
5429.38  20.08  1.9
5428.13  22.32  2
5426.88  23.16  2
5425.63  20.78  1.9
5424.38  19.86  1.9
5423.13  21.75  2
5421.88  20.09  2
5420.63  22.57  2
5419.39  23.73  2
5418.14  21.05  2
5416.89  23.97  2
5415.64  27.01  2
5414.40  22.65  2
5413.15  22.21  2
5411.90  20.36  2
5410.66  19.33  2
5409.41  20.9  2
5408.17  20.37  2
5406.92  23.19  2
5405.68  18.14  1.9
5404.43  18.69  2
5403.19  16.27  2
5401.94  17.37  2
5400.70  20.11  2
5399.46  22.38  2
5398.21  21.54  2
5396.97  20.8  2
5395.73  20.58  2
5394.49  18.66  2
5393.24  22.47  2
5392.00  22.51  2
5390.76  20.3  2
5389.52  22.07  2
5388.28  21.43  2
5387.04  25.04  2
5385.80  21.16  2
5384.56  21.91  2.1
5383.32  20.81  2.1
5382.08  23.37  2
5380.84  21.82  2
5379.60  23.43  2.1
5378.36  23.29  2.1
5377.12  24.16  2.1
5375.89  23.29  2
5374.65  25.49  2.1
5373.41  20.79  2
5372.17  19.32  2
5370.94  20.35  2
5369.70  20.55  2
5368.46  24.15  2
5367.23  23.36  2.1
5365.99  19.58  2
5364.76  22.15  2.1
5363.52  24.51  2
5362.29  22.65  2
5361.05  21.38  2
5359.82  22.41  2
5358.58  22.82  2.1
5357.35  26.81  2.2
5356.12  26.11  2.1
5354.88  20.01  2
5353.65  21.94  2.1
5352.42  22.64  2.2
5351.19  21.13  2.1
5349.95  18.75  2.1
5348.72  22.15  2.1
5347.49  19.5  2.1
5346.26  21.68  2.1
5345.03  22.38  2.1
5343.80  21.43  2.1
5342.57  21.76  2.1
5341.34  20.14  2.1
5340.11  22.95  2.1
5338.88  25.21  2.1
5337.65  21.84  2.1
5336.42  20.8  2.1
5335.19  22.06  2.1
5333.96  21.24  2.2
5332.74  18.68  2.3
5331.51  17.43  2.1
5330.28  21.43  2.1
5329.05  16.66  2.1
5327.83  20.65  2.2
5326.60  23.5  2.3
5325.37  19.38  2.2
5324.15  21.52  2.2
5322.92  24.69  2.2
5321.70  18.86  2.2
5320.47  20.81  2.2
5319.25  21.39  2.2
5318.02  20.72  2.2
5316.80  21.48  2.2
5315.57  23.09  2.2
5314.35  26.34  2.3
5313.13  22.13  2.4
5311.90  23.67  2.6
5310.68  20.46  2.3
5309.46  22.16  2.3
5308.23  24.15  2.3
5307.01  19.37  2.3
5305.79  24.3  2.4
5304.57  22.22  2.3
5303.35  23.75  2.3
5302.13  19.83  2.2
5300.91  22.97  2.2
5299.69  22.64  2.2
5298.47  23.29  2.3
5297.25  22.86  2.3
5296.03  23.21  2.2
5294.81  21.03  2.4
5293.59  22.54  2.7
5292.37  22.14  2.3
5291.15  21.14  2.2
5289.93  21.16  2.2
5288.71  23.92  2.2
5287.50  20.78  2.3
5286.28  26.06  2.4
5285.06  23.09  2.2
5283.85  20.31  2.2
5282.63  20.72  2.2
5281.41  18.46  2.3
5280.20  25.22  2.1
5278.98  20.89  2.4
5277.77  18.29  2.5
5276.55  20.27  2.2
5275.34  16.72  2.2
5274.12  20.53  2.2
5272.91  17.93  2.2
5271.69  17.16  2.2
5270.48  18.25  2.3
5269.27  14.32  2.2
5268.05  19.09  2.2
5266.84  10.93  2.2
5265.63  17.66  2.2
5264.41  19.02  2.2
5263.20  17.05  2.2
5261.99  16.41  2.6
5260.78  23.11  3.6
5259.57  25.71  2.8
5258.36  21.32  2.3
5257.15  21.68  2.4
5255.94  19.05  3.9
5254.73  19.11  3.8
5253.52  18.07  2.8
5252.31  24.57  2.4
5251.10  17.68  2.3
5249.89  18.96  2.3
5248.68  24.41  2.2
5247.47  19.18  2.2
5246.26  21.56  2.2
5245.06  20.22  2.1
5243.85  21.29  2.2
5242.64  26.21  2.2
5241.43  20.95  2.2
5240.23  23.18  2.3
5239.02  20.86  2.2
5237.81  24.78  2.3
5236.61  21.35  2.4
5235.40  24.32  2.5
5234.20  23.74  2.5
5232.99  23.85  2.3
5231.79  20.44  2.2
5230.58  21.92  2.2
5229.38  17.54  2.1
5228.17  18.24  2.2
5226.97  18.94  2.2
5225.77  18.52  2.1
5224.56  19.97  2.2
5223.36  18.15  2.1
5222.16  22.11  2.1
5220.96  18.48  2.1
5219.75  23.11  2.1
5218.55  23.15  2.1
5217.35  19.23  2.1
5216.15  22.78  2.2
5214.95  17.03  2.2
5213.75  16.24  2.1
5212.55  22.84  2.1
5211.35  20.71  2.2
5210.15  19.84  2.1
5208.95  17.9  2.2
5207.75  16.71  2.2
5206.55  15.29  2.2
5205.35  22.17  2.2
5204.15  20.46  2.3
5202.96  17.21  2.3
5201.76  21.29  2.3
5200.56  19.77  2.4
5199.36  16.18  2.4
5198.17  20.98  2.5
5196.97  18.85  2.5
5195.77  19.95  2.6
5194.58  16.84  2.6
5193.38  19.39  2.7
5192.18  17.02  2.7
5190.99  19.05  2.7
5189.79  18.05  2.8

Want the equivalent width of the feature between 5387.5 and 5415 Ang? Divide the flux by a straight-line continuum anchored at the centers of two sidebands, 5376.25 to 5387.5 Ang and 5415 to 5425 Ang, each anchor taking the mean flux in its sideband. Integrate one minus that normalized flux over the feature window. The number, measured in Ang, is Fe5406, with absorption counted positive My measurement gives 2.5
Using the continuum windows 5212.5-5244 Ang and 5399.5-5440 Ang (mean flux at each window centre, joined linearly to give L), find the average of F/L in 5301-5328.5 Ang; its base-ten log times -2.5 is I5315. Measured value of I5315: -0.05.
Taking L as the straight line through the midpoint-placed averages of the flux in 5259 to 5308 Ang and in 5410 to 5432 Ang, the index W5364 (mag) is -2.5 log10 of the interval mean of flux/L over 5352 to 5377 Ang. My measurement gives -0.06 mag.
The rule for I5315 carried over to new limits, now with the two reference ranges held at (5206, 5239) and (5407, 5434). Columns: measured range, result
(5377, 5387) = -0.07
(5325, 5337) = 0.04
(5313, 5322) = -0.06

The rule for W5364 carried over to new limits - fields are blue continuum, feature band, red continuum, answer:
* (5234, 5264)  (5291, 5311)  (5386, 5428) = -0.048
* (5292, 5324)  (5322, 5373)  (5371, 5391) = 0.034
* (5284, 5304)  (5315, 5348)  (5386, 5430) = 0.046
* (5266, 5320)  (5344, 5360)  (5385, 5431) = -0.049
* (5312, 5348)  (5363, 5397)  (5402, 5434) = -0.047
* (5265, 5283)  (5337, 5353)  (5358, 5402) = -0.045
